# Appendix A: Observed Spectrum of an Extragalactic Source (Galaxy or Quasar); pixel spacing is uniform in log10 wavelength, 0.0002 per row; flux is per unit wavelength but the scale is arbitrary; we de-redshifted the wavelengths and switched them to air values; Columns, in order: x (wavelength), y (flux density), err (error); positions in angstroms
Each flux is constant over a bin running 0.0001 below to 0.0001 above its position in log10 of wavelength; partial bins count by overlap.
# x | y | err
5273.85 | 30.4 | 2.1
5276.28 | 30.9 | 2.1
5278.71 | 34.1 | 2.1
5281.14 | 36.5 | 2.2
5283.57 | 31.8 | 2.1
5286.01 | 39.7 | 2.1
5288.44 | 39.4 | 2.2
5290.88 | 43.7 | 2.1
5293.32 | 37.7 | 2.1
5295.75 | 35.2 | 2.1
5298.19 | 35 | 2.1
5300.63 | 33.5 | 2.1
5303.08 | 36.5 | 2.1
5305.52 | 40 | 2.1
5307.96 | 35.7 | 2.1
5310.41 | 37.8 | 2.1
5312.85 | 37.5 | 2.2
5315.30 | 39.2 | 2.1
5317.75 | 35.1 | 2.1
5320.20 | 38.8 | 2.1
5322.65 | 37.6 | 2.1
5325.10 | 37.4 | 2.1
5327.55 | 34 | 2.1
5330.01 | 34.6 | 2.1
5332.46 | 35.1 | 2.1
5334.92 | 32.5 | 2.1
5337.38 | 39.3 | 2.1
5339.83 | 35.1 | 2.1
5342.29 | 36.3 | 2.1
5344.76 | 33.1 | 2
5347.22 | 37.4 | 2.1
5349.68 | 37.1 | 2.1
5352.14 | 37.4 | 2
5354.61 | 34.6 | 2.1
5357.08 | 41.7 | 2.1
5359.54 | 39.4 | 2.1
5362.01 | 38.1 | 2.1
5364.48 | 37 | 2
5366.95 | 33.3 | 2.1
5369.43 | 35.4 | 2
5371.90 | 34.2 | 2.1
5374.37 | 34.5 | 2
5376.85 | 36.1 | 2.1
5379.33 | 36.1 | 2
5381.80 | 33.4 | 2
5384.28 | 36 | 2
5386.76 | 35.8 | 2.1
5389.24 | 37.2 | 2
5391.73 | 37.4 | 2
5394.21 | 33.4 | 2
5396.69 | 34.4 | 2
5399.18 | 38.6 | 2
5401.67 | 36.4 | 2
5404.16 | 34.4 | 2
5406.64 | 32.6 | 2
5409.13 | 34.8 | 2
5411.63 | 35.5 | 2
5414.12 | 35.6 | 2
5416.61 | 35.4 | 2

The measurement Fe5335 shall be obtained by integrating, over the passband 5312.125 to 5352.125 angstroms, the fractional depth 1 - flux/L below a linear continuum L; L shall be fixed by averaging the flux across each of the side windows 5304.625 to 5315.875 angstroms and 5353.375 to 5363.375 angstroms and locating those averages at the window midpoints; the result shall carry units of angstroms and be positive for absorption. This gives 2.0 angstroms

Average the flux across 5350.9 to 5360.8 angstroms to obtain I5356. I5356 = 38.3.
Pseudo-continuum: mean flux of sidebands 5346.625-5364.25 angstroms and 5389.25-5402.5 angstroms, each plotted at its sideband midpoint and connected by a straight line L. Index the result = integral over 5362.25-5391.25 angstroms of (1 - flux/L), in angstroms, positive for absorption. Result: 1.1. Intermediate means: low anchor 37.9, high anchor 36.1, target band 35.5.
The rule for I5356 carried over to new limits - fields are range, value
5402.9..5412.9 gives 34.3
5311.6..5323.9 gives 37.7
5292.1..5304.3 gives 35.6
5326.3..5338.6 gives 35.1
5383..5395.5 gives 35.9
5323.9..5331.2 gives 35.3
